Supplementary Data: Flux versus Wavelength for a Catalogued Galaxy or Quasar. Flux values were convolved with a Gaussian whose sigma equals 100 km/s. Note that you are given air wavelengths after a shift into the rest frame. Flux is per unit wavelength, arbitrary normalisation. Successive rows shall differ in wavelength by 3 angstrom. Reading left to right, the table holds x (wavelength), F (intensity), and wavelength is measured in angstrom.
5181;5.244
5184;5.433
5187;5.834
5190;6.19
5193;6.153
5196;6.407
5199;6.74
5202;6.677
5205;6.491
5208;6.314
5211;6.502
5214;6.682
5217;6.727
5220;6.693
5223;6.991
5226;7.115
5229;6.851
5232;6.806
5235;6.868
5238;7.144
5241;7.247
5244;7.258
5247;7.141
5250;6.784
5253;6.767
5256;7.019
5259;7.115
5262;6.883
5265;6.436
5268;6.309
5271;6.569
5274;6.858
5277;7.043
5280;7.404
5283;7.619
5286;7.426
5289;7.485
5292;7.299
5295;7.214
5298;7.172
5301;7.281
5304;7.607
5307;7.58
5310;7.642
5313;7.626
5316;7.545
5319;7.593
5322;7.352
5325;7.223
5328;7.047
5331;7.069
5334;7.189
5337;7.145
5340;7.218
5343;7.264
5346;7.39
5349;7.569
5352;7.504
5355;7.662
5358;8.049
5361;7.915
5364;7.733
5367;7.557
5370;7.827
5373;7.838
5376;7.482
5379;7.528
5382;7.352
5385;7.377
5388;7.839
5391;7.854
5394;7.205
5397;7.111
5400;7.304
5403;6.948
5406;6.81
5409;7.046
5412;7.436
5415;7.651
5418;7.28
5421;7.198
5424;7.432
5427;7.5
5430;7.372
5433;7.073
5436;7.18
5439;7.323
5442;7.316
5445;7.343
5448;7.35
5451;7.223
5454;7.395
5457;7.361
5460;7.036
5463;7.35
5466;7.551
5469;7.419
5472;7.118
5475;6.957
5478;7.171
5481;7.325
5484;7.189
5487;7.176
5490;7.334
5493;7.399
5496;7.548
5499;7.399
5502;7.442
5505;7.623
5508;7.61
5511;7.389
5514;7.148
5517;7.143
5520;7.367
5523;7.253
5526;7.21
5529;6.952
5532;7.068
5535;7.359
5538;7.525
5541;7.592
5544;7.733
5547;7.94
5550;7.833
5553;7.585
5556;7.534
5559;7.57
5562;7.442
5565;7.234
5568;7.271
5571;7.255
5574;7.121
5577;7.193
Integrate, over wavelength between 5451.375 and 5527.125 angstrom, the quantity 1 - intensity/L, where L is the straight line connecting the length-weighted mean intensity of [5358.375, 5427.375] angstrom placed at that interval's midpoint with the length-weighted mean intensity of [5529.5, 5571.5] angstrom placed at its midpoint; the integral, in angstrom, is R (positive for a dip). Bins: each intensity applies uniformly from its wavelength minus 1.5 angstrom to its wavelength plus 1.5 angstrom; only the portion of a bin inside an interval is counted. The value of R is 1.6 angstrom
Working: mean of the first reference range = 7.45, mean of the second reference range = 7.49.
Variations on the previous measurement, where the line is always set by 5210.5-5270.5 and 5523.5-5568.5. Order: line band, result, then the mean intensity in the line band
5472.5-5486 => 0.3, 7.16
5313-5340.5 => -1.0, 7.29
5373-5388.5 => -0.8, 7.53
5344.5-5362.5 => -1.5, 7.68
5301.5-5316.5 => -1.2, 7.58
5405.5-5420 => -0.1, 7.27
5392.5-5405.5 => 0.1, 7.12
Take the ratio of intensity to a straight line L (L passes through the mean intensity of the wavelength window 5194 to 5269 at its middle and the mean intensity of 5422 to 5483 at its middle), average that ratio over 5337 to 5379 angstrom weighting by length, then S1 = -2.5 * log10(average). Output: -0.08 mag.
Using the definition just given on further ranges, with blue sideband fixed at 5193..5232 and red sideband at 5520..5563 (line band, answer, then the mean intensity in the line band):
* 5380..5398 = -0.06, 7.47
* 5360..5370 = -0.10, 7.74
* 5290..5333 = -0.07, 7.37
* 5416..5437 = -0.02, 7.3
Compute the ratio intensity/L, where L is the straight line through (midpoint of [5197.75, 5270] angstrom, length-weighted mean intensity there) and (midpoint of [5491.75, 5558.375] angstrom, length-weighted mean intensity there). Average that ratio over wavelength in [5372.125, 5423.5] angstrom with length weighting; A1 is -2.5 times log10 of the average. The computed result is -0.03 mag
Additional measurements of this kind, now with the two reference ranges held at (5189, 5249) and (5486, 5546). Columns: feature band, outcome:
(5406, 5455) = -0.02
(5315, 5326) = -0.07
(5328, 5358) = -0.05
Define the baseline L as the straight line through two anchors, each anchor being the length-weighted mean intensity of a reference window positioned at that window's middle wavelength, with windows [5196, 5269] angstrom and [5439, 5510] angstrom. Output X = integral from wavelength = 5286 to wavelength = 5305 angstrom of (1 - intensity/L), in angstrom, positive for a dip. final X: -1.09 angstrom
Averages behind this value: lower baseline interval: 6.81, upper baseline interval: 7.33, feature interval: 7.34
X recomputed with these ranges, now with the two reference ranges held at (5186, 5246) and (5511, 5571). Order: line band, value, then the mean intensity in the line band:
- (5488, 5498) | -0.2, 7.41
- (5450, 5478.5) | -0.1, 7.26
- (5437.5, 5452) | -0.2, 7.31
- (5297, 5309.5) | -1.0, 7.44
